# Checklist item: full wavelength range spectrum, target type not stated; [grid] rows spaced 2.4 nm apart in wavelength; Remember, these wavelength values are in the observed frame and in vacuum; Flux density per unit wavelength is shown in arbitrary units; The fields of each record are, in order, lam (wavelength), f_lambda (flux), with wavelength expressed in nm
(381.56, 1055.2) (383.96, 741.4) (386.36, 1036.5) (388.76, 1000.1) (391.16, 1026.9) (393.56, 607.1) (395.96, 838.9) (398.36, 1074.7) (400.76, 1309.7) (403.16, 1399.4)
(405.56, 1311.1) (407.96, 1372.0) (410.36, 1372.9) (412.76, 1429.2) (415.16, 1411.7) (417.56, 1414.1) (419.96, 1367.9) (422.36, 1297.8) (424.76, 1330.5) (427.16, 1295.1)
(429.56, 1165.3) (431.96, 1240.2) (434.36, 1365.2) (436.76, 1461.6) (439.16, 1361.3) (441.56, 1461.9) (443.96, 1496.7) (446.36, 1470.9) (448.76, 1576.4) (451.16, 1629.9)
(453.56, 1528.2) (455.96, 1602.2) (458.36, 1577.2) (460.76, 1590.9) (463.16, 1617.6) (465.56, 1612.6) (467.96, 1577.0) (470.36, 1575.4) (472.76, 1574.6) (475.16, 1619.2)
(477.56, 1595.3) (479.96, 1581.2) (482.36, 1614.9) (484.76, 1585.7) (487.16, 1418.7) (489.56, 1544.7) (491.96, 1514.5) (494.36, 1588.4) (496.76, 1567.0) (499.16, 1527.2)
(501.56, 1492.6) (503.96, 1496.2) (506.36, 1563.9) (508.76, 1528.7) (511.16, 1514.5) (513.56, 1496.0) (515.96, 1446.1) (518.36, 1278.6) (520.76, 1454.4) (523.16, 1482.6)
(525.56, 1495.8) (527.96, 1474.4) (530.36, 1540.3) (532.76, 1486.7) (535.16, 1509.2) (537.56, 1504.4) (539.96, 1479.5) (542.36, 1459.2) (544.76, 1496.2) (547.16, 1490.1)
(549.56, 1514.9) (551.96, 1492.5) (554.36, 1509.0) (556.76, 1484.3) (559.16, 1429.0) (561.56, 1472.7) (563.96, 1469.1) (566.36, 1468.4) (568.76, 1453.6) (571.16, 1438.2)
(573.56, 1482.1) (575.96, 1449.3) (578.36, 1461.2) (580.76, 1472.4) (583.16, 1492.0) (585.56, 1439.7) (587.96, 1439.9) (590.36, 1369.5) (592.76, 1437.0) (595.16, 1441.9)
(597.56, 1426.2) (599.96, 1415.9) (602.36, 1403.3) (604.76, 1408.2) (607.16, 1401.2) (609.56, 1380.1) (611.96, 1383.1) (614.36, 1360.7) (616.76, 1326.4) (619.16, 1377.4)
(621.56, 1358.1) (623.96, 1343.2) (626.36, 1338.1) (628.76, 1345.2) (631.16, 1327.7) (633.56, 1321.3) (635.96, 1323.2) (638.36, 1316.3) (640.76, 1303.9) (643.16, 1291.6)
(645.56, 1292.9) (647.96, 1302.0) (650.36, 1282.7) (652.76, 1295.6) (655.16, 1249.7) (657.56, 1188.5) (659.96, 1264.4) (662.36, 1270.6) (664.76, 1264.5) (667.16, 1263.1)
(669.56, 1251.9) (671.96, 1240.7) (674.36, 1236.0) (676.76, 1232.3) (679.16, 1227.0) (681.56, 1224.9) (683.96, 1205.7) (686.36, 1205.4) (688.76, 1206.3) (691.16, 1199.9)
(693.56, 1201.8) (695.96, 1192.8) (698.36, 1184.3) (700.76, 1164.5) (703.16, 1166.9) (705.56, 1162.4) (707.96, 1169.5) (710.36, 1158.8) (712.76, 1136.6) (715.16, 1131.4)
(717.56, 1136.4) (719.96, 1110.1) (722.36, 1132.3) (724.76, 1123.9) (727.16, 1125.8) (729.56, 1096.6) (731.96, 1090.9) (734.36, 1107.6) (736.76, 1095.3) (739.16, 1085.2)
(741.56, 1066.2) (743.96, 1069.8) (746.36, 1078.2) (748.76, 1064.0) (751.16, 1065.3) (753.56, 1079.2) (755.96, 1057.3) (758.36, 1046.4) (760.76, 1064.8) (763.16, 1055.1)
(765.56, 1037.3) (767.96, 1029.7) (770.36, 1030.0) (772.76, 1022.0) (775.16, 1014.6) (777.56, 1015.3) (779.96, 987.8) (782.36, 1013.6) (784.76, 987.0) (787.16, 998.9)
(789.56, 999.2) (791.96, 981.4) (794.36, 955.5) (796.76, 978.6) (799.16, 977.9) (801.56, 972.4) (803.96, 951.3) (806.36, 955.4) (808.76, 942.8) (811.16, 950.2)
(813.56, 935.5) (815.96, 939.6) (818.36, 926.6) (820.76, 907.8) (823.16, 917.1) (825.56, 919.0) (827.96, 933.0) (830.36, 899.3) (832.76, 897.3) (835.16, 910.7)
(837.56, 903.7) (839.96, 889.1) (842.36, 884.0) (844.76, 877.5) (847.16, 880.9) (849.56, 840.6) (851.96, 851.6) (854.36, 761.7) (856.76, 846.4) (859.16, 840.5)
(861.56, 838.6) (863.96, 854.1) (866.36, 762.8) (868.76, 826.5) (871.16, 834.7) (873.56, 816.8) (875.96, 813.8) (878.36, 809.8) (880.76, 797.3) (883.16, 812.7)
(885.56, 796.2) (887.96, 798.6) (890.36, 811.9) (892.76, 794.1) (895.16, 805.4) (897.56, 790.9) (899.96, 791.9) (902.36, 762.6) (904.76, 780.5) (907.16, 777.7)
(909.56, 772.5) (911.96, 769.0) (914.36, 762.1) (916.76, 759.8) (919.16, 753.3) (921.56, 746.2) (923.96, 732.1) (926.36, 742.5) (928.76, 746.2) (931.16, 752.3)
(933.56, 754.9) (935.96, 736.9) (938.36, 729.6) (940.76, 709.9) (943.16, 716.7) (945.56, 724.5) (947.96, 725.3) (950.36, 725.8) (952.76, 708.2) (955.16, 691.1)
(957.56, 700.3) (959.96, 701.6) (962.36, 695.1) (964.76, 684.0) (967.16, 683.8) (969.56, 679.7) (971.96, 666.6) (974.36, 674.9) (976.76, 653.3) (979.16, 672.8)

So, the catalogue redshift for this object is 0.00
